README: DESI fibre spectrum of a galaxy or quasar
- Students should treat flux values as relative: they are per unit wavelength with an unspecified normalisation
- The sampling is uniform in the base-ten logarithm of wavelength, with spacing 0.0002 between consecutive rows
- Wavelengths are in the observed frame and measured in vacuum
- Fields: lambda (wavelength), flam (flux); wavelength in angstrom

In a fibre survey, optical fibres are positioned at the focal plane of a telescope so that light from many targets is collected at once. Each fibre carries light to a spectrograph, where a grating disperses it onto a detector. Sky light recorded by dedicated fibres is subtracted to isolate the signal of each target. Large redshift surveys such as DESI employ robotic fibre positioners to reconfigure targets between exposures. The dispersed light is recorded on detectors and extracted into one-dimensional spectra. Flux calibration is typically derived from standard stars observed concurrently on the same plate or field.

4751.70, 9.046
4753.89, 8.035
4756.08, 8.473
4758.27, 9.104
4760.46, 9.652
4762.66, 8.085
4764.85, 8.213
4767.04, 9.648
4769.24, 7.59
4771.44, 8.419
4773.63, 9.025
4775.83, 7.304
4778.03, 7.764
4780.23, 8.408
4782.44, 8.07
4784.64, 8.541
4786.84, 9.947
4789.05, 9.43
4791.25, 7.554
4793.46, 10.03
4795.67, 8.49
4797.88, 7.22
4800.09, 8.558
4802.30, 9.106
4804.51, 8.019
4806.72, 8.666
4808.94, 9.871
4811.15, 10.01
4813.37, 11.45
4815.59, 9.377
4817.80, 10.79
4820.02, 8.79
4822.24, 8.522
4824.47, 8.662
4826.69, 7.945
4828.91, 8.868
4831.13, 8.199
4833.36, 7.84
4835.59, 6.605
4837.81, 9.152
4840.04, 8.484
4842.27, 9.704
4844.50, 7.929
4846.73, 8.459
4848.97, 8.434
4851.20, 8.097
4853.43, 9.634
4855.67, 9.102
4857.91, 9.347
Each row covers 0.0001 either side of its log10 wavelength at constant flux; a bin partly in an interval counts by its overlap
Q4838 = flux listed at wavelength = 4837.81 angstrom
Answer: 9.152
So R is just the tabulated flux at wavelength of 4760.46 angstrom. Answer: 9.652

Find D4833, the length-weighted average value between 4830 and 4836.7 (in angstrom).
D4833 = 7.55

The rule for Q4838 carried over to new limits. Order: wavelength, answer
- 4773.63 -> 9.025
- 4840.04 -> 8.484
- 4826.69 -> 7.945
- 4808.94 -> 9.871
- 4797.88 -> 7.22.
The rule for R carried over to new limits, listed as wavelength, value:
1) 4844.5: 7.929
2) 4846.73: 8.459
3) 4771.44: 8.419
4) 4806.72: 8.666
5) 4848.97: 8.434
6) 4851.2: 8.097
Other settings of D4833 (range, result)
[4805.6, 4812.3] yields 9.52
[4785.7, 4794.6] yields 9.23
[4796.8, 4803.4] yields 8.3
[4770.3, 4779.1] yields 8.13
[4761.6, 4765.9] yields 8.16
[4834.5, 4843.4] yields 8.5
